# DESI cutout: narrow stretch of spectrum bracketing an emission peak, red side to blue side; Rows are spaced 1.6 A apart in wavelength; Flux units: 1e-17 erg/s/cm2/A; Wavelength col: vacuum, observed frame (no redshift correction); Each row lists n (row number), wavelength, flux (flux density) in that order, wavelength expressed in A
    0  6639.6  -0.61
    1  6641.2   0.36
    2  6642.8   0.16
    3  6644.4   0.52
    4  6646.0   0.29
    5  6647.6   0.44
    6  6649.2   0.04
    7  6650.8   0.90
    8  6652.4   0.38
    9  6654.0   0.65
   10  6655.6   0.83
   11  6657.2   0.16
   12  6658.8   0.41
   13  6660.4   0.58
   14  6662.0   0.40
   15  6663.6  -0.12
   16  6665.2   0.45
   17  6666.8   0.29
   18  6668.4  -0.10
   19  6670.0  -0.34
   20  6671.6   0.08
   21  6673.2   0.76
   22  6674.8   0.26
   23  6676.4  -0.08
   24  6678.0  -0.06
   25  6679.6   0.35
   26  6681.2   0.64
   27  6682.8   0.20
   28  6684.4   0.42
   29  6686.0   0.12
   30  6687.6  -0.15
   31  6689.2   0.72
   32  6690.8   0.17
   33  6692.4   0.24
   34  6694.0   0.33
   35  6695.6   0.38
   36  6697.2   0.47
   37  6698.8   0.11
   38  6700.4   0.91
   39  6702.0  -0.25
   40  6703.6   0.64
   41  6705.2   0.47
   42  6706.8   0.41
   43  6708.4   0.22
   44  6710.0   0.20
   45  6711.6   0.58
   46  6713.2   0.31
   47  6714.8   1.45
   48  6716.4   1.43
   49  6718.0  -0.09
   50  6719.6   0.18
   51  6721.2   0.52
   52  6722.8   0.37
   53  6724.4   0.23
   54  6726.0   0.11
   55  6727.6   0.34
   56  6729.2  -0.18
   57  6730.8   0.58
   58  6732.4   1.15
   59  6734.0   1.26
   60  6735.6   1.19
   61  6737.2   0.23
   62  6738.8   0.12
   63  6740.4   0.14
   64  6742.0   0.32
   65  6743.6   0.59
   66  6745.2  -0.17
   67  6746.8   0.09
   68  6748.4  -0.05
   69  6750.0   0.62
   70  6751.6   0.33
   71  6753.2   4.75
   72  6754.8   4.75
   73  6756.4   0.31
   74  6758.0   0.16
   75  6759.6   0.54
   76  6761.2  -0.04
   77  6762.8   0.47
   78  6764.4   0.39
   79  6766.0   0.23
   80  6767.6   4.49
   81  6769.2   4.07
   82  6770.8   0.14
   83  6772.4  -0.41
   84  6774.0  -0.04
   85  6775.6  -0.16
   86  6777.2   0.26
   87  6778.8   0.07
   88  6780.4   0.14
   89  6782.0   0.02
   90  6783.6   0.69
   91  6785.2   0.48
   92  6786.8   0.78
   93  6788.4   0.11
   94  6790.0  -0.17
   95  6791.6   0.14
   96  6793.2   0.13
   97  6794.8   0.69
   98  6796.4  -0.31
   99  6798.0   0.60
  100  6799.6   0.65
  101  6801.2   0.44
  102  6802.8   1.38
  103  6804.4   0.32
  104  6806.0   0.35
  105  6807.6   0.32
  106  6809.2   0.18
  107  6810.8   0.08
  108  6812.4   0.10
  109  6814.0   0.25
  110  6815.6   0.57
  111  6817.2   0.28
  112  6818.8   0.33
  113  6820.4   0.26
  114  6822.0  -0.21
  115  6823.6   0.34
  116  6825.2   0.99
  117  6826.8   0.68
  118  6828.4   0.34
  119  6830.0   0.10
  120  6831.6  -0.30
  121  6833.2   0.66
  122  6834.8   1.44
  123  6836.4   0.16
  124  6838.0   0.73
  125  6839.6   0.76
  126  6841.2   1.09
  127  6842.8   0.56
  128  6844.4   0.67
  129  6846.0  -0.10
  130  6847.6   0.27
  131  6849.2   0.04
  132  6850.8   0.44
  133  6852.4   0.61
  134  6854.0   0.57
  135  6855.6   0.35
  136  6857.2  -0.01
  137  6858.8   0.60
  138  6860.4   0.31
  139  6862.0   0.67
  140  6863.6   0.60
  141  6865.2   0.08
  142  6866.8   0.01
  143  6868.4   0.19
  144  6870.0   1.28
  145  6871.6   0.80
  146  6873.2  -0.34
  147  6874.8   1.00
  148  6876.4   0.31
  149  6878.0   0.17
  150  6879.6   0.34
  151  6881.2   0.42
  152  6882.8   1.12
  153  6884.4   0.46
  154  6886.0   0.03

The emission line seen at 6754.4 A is [S II]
